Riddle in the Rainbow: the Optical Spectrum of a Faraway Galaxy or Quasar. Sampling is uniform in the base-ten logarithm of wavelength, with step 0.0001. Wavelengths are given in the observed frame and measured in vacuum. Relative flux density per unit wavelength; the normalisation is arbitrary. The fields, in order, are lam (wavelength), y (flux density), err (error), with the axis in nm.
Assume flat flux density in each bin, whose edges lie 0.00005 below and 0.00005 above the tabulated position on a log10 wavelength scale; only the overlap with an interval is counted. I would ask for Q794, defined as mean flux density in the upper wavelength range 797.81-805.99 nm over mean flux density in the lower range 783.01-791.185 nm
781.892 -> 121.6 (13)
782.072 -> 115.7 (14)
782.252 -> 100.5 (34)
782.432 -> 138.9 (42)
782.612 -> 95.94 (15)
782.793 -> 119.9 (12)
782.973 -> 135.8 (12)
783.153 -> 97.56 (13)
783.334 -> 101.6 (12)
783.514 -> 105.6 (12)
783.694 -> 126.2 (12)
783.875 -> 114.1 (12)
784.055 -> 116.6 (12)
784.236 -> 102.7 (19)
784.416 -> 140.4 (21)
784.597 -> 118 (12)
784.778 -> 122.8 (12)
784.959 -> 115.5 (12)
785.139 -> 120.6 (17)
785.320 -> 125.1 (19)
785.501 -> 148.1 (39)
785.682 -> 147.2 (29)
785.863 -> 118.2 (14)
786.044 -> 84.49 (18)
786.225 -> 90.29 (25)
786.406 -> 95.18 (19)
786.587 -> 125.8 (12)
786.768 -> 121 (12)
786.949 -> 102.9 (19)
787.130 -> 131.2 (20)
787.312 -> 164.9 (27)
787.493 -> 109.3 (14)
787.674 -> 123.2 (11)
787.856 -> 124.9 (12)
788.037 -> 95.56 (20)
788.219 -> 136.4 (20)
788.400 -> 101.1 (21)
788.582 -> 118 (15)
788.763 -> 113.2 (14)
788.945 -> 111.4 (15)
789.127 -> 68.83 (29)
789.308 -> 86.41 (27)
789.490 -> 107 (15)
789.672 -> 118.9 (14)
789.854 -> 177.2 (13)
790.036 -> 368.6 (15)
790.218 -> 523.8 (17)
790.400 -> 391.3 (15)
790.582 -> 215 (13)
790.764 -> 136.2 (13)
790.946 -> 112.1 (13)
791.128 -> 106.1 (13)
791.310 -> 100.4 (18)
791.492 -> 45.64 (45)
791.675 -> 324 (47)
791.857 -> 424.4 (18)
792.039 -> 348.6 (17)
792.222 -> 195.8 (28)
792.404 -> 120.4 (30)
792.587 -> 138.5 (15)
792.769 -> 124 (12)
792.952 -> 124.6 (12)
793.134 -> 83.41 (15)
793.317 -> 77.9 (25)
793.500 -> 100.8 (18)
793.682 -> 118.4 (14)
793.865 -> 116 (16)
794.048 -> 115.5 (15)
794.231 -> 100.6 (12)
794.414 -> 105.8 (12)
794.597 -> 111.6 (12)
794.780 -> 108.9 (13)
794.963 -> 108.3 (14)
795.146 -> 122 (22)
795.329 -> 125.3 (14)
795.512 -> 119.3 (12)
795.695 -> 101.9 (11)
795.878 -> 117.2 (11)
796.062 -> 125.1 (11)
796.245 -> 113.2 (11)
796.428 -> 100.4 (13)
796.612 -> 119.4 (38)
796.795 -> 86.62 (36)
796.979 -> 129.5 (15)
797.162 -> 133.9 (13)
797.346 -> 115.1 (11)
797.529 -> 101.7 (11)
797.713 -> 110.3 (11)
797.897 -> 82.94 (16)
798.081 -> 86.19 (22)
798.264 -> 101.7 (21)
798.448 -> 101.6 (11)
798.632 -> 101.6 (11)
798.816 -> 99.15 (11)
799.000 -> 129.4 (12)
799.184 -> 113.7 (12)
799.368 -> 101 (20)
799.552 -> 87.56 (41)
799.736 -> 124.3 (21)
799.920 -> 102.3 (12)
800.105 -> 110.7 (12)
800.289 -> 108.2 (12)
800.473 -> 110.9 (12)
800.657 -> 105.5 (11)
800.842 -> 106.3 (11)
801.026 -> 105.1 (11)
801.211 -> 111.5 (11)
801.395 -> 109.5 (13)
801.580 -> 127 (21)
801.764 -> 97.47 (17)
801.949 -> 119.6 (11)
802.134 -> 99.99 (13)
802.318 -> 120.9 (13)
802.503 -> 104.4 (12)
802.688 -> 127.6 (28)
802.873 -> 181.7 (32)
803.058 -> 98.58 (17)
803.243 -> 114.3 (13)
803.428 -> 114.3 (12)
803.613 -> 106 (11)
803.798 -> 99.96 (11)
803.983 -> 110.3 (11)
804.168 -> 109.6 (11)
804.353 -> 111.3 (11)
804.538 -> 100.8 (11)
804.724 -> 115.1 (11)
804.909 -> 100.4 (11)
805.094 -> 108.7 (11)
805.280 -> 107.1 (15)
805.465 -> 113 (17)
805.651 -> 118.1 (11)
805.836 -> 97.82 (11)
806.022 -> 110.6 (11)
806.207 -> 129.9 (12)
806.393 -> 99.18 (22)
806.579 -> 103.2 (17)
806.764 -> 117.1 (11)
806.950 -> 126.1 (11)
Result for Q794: 0.78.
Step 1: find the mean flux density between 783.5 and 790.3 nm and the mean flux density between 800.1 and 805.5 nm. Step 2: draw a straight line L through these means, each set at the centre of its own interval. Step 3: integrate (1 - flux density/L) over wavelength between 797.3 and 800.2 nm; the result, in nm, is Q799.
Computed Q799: 0.33 nm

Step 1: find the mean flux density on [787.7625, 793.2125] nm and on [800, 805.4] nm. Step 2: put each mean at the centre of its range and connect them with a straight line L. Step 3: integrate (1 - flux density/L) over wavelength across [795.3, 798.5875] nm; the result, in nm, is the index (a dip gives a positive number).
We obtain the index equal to 0.76 nm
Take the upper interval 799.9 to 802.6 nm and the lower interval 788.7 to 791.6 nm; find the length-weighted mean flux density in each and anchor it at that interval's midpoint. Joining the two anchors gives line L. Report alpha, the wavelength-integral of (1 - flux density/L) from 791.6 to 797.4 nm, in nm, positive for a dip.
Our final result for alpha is 0.485 nm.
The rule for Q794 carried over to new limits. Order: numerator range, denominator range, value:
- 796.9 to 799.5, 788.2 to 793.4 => 0.61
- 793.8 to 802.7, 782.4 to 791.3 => 0.80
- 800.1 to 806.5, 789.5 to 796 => 0.68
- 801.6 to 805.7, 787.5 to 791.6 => 0.71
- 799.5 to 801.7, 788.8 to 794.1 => 0.62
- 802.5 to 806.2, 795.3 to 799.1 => 1.03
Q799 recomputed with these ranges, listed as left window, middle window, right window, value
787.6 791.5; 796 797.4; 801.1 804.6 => 0.21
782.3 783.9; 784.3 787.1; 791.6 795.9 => 0.09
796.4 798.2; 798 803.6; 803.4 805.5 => -0.18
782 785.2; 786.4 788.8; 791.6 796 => 0.15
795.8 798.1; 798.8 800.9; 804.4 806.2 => 0.02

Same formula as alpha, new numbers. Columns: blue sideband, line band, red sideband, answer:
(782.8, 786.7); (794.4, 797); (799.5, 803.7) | 0.04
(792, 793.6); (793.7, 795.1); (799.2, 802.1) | 0.24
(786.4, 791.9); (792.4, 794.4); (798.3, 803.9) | 0.47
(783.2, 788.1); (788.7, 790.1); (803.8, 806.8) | -0.29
